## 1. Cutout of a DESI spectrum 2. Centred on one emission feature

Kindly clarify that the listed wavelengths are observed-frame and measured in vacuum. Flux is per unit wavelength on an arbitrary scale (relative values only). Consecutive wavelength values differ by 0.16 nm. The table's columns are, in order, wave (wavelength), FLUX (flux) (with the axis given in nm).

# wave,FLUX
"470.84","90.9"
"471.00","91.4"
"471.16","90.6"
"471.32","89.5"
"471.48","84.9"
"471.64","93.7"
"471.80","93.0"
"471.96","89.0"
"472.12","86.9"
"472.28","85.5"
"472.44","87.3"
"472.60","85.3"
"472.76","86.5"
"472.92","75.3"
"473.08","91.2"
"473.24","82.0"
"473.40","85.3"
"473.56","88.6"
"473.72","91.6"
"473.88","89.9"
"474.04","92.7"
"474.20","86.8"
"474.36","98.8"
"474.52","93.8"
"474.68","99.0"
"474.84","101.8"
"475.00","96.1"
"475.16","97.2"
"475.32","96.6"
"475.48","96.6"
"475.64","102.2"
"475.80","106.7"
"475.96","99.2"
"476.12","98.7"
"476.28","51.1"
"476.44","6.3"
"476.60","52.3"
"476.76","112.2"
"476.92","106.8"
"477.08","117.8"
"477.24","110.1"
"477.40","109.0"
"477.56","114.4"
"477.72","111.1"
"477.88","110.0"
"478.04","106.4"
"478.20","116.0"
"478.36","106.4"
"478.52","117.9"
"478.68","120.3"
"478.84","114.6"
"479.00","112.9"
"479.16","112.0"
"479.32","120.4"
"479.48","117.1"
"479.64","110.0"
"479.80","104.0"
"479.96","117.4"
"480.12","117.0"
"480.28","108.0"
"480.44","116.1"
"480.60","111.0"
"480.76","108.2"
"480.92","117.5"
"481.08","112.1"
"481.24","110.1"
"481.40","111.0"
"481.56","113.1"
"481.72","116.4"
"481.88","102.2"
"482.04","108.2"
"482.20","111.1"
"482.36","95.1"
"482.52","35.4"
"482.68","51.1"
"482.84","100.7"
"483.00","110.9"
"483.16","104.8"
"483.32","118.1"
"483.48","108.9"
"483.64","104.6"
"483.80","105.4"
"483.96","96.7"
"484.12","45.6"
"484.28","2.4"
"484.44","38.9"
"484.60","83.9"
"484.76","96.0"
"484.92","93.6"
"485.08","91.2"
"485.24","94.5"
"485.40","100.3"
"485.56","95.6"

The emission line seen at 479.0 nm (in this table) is C III] 1909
